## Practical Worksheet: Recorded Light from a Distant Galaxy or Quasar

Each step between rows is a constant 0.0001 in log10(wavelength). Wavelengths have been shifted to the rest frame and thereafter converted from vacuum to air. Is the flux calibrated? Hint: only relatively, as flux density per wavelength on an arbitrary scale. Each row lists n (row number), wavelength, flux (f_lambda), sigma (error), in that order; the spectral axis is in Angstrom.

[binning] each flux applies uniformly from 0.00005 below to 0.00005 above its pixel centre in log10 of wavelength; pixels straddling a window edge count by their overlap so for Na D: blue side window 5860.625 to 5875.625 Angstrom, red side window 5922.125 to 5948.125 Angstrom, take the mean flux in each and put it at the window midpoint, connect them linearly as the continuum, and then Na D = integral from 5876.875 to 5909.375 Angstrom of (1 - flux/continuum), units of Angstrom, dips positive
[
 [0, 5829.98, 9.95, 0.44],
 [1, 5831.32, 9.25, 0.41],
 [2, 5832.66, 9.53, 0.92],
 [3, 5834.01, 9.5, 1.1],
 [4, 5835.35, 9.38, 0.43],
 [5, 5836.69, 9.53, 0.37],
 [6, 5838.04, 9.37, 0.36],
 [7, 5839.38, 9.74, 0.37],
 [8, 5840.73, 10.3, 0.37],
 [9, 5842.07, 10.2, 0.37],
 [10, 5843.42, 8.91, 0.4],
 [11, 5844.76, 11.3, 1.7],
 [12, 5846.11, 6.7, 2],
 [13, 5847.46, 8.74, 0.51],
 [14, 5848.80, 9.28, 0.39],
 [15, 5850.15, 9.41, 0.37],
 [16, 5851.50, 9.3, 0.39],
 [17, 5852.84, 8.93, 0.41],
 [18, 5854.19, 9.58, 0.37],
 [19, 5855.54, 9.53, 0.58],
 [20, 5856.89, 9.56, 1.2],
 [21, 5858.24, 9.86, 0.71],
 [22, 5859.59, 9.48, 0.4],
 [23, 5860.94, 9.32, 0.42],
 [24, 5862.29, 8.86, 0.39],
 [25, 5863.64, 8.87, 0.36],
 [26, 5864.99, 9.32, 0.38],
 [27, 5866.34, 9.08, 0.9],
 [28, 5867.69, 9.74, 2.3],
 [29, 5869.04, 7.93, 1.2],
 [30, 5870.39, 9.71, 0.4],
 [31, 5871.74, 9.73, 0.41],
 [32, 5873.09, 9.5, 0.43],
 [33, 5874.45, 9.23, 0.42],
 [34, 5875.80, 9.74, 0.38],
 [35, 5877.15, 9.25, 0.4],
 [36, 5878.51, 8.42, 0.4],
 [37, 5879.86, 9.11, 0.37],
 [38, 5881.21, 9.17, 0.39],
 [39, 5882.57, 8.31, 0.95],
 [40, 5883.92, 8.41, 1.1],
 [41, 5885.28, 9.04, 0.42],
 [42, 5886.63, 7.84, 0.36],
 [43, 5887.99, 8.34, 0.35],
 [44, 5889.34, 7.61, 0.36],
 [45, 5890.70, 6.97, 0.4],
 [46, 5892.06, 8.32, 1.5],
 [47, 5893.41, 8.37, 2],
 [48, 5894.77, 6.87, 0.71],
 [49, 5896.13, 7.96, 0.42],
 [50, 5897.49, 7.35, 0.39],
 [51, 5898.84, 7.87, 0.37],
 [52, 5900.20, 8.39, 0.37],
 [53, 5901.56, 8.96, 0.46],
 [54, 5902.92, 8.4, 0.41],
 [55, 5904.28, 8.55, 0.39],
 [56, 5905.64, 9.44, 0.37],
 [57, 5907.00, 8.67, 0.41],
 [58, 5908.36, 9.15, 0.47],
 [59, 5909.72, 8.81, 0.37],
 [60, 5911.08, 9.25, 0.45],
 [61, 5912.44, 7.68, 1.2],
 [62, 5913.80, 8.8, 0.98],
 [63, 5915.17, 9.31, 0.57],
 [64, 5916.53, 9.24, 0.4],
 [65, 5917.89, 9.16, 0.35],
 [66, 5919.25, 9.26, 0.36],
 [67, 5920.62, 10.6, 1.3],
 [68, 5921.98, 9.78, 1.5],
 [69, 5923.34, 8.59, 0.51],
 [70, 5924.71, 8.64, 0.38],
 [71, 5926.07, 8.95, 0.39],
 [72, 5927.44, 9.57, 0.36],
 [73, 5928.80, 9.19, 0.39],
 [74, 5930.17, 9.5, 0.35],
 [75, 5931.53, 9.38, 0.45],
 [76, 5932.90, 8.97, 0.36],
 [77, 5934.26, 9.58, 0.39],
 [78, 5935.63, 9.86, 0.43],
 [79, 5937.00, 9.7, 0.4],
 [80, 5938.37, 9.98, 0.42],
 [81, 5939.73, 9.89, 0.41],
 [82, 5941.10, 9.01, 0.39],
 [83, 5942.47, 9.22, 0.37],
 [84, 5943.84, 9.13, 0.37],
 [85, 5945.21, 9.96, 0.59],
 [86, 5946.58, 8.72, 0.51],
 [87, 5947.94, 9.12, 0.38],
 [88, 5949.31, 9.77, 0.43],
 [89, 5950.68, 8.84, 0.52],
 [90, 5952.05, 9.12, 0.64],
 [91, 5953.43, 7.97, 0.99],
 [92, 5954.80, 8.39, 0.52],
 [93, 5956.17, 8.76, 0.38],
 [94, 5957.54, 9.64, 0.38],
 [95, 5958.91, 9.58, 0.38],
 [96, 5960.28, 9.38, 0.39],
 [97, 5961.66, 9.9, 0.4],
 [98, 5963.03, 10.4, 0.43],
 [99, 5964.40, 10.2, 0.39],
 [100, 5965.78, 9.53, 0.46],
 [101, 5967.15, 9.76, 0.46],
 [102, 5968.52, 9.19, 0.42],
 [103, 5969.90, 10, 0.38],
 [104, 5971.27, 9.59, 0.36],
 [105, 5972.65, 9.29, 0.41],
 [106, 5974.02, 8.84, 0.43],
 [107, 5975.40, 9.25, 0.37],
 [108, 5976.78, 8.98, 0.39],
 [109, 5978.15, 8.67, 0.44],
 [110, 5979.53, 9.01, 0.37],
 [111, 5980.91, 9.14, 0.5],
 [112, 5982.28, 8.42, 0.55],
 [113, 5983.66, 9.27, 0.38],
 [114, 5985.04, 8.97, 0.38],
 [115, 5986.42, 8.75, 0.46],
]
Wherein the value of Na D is 3.18 Angstrom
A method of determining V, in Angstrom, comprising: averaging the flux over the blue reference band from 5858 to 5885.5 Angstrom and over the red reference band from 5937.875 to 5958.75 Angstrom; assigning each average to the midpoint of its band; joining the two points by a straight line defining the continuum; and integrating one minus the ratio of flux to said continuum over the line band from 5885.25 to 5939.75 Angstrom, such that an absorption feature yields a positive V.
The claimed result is 2.1 Angstrom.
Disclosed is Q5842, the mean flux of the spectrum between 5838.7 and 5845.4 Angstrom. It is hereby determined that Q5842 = 10.1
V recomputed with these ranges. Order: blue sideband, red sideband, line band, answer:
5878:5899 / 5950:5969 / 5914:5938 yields -1.6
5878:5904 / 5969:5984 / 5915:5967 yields -3.7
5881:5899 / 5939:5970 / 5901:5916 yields -0.8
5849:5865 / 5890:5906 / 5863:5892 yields -0.3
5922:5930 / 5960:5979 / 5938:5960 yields 0.3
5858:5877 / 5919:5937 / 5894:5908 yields 1.6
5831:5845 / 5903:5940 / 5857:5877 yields 0.4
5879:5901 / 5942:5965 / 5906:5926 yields -1.1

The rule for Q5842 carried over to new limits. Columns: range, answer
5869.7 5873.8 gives 9.63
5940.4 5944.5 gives 9.11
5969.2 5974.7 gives 9.43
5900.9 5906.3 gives 8.83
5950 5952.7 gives 8.98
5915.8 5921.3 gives 9.57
